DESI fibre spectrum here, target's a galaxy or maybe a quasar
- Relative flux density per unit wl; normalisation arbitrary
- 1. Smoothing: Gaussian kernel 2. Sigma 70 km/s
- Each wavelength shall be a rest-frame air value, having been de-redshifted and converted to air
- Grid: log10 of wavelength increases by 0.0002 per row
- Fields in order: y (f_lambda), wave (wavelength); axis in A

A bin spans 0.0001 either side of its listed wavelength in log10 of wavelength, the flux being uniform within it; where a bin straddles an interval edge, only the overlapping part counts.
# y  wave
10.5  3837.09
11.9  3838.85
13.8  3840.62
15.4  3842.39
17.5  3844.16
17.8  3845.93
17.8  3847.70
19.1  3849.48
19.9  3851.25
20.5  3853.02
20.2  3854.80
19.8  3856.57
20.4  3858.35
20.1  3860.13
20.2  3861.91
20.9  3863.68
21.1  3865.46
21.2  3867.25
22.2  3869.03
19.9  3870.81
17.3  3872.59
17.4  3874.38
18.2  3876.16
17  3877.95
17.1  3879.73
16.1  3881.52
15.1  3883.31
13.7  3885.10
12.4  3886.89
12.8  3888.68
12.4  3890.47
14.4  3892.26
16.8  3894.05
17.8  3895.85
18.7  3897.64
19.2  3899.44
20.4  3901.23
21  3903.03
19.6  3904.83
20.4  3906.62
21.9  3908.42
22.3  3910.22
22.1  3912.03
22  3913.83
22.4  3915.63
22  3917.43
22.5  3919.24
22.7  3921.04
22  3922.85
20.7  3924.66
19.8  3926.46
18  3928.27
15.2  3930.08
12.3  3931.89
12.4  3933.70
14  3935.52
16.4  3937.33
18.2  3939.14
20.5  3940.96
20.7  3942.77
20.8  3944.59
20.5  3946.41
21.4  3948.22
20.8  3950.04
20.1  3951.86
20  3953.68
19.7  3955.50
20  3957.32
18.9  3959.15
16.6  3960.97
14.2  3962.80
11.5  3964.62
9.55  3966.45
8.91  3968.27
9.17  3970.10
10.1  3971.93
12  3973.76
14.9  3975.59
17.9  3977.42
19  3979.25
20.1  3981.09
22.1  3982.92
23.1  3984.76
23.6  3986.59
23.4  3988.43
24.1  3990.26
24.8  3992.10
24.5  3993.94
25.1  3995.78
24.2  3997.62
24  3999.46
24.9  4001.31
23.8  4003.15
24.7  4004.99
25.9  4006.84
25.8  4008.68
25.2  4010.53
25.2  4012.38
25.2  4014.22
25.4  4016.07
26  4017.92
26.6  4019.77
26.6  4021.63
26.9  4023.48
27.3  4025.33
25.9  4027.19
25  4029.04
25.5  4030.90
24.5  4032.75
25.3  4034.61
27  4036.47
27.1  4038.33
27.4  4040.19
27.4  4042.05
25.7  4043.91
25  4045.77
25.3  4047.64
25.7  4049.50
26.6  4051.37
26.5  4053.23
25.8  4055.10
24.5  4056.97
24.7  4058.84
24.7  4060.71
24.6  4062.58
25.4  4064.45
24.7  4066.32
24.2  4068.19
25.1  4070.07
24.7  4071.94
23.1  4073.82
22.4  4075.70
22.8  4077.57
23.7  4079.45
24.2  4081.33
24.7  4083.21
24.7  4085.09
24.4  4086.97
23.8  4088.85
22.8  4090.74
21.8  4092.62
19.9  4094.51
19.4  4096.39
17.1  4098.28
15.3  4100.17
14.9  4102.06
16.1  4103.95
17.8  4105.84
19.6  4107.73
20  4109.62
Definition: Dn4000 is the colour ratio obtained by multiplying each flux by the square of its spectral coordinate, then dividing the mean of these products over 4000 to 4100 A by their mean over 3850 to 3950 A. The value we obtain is 1.4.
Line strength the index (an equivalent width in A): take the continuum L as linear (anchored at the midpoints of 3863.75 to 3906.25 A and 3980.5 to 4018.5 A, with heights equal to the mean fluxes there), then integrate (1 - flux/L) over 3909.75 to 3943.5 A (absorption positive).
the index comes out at 1.2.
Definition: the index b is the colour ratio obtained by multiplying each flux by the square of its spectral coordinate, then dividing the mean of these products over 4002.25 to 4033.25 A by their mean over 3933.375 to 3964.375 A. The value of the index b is 1.43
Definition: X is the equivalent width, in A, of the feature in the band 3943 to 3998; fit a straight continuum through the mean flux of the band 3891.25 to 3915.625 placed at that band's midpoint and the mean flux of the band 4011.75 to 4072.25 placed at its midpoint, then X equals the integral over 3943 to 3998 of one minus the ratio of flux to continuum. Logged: 9.72 A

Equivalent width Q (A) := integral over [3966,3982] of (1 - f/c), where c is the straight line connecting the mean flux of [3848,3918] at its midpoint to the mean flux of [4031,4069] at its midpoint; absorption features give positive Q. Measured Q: 6.3 A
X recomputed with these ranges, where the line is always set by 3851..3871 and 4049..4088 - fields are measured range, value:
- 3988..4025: -2.79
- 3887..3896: 2.89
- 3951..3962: 1.60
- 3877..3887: 2.62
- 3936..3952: 1.75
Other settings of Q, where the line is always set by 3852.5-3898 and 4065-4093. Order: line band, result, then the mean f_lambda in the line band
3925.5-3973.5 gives 8.40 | 16.5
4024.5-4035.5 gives -1.55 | 25.6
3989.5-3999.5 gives -1.47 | 24.5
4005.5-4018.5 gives -2.15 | 25.5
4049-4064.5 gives -1.45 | 25.4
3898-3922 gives -3.22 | 21.4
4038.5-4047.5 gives -1.40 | 26.3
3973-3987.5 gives 1.23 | 19.2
